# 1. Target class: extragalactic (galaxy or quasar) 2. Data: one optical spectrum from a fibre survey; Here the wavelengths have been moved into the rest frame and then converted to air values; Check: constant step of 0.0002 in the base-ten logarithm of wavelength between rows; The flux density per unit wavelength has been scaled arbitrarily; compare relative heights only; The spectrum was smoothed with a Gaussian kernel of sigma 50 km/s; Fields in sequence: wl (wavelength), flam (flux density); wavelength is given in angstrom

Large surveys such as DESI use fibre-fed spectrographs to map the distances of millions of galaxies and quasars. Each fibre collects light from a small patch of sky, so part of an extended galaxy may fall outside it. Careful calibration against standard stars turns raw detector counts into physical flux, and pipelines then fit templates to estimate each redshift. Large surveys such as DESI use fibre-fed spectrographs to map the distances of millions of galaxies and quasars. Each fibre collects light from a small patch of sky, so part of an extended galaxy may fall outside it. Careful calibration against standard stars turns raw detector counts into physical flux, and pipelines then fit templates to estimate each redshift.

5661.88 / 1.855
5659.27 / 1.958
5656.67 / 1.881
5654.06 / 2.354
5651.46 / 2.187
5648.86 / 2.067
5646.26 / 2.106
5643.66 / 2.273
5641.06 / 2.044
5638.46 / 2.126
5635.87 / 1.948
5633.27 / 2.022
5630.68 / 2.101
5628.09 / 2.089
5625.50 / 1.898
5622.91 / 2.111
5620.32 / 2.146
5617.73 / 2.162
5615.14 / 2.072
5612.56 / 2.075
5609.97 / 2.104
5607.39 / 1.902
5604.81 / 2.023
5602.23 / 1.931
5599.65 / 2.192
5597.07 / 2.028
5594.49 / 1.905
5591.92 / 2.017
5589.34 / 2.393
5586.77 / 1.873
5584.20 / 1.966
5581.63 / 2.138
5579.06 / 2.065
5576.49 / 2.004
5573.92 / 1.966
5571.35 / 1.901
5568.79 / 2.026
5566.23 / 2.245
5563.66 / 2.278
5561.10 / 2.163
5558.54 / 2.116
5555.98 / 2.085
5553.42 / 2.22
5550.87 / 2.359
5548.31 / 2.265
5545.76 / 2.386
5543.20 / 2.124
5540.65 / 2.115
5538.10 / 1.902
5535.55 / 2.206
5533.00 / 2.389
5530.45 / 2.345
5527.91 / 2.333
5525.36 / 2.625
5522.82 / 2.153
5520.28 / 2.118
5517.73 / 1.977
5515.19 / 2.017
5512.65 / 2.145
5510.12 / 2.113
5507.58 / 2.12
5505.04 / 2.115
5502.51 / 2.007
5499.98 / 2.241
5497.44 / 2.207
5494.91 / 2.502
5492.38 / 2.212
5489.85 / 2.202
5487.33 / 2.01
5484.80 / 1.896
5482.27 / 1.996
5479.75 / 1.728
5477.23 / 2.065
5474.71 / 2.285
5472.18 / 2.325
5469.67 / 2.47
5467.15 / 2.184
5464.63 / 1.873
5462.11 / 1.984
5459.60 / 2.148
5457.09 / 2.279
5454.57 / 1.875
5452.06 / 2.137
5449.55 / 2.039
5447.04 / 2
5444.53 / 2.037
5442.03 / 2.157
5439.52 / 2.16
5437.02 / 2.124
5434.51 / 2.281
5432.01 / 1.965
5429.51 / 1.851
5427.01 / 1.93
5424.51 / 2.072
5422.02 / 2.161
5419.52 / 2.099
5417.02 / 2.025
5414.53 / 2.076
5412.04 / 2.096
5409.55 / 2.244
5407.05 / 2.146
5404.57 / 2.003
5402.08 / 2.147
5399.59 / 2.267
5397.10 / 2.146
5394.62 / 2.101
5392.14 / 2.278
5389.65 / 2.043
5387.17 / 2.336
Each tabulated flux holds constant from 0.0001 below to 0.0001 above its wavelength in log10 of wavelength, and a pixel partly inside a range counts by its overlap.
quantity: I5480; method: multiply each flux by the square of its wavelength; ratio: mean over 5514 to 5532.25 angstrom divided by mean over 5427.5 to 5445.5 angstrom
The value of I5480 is 1.1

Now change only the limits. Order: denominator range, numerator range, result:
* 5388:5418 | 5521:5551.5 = 1.11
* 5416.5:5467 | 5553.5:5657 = 1.07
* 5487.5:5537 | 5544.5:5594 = 0.98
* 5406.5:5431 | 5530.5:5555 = 1.13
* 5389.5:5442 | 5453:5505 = 1.03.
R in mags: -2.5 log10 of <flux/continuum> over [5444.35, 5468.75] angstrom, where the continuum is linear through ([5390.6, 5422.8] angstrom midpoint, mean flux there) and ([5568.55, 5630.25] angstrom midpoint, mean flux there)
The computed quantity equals 0.03 mag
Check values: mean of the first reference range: 2.14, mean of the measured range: 2.06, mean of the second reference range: 2.04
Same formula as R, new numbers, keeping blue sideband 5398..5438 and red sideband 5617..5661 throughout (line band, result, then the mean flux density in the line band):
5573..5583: 0.02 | 2.04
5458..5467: 0.03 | 2.04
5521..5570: -0.07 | 2.23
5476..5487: 0.09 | 1.93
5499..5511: -0.01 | 2.12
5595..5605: 0.03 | 2.03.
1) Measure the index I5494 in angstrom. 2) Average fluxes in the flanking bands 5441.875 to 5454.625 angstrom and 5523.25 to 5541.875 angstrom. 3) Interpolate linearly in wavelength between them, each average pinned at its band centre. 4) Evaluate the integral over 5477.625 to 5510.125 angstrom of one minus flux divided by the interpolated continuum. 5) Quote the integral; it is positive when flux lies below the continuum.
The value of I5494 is 1.0 angstrom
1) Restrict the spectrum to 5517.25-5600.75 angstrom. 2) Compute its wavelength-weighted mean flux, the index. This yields 2.15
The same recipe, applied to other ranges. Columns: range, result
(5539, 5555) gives 2.23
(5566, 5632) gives 2.05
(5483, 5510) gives 2.15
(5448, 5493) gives 2.09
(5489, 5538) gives 2.2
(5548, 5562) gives 2.2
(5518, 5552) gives 2.25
